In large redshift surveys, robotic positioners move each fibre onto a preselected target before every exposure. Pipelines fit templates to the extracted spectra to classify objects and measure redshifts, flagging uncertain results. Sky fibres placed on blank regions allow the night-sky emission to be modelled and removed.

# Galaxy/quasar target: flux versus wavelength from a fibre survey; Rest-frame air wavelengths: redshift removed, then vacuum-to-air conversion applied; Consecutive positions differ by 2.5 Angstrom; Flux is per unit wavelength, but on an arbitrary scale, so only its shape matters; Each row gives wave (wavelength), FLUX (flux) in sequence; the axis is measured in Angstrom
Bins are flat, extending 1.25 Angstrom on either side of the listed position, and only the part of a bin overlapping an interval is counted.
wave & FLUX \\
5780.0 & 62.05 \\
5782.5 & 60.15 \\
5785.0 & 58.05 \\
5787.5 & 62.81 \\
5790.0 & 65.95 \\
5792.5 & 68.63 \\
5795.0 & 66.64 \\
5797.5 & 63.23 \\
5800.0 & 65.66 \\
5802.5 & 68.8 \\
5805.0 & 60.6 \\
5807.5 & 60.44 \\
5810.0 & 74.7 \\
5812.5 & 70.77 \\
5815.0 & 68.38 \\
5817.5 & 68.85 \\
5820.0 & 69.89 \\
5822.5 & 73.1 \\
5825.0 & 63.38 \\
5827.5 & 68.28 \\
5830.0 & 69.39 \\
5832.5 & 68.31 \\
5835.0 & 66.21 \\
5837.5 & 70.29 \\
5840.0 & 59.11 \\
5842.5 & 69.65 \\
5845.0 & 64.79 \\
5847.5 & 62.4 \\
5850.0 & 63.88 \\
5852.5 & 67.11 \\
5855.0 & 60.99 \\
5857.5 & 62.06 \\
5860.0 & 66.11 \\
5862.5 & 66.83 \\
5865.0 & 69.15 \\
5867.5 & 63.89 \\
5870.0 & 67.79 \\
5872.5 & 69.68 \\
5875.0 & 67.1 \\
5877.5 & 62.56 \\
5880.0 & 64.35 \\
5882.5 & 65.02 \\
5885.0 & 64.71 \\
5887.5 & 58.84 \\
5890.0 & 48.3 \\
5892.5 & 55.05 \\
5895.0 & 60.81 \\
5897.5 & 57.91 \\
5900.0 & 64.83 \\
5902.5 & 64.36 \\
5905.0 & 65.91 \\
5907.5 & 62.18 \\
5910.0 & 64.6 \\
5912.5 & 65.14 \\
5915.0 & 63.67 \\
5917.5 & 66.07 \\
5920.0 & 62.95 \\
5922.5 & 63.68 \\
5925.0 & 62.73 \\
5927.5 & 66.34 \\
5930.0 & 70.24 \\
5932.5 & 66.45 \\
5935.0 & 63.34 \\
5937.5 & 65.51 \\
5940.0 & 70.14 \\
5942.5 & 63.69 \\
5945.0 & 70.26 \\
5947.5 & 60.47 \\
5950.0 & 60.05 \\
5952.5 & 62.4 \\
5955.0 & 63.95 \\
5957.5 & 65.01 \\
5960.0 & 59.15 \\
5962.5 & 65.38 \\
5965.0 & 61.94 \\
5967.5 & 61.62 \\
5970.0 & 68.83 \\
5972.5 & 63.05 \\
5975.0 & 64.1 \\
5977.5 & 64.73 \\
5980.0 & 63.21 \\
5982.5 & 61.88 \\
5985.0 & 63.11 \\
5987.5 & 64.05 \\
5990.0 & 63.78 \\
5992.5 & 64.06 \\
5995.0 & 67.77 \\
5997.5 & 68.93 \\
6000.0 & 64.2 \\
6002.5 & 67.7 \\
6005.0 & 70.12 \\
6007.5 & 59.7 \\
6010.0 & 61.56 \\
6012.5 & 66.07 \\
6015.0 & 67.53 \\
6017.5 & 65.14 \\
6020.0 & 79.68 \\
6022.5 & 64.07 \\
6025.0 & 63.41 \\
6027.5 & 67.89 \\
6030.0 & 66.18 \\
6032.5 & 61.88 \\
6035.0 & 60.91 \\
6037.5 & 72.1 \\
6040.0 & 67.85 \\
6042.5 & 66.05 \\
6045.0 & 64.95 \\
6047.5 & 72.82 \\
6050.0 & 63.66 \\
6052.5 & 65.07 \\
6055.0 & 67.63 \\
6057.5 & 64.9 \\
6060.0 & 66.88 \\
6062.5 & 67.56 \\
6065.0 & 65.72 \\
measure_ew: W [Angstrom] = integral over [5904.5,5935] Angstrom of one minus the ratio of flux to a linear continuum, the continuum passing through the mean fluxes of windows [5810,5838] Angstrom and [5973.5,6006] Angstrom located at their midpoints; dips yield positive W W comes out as 0.9 Angstrom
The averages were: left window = 69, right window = 65.1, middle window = 64.9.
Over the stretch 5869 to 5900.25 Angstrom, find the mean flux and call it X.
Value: 61.9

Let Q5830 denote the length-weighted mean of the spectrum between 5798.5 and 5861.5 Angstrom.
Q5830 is 66.5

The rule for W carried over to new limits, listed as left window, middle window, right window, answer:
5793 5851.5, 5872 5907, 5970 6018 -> 2.2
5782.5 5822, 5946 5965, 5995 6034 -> 1.1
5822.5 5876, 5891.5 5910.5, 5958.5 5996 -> 0.9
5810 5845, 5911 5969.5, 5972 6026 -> 1.7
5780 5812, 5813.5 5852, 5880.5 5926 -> -2.0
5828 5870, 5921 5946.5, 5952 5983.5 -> -0.8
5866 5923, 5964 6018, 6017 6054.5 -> 0.8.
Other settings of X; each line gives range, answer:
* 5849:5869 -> 65.1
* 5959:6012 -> 64.3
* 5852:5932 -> 63.8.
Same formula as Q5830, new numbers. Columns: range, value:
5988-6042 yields 66.2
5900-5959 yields 64.7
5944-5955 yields 63.2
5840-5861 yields 64.3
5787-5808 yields 65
